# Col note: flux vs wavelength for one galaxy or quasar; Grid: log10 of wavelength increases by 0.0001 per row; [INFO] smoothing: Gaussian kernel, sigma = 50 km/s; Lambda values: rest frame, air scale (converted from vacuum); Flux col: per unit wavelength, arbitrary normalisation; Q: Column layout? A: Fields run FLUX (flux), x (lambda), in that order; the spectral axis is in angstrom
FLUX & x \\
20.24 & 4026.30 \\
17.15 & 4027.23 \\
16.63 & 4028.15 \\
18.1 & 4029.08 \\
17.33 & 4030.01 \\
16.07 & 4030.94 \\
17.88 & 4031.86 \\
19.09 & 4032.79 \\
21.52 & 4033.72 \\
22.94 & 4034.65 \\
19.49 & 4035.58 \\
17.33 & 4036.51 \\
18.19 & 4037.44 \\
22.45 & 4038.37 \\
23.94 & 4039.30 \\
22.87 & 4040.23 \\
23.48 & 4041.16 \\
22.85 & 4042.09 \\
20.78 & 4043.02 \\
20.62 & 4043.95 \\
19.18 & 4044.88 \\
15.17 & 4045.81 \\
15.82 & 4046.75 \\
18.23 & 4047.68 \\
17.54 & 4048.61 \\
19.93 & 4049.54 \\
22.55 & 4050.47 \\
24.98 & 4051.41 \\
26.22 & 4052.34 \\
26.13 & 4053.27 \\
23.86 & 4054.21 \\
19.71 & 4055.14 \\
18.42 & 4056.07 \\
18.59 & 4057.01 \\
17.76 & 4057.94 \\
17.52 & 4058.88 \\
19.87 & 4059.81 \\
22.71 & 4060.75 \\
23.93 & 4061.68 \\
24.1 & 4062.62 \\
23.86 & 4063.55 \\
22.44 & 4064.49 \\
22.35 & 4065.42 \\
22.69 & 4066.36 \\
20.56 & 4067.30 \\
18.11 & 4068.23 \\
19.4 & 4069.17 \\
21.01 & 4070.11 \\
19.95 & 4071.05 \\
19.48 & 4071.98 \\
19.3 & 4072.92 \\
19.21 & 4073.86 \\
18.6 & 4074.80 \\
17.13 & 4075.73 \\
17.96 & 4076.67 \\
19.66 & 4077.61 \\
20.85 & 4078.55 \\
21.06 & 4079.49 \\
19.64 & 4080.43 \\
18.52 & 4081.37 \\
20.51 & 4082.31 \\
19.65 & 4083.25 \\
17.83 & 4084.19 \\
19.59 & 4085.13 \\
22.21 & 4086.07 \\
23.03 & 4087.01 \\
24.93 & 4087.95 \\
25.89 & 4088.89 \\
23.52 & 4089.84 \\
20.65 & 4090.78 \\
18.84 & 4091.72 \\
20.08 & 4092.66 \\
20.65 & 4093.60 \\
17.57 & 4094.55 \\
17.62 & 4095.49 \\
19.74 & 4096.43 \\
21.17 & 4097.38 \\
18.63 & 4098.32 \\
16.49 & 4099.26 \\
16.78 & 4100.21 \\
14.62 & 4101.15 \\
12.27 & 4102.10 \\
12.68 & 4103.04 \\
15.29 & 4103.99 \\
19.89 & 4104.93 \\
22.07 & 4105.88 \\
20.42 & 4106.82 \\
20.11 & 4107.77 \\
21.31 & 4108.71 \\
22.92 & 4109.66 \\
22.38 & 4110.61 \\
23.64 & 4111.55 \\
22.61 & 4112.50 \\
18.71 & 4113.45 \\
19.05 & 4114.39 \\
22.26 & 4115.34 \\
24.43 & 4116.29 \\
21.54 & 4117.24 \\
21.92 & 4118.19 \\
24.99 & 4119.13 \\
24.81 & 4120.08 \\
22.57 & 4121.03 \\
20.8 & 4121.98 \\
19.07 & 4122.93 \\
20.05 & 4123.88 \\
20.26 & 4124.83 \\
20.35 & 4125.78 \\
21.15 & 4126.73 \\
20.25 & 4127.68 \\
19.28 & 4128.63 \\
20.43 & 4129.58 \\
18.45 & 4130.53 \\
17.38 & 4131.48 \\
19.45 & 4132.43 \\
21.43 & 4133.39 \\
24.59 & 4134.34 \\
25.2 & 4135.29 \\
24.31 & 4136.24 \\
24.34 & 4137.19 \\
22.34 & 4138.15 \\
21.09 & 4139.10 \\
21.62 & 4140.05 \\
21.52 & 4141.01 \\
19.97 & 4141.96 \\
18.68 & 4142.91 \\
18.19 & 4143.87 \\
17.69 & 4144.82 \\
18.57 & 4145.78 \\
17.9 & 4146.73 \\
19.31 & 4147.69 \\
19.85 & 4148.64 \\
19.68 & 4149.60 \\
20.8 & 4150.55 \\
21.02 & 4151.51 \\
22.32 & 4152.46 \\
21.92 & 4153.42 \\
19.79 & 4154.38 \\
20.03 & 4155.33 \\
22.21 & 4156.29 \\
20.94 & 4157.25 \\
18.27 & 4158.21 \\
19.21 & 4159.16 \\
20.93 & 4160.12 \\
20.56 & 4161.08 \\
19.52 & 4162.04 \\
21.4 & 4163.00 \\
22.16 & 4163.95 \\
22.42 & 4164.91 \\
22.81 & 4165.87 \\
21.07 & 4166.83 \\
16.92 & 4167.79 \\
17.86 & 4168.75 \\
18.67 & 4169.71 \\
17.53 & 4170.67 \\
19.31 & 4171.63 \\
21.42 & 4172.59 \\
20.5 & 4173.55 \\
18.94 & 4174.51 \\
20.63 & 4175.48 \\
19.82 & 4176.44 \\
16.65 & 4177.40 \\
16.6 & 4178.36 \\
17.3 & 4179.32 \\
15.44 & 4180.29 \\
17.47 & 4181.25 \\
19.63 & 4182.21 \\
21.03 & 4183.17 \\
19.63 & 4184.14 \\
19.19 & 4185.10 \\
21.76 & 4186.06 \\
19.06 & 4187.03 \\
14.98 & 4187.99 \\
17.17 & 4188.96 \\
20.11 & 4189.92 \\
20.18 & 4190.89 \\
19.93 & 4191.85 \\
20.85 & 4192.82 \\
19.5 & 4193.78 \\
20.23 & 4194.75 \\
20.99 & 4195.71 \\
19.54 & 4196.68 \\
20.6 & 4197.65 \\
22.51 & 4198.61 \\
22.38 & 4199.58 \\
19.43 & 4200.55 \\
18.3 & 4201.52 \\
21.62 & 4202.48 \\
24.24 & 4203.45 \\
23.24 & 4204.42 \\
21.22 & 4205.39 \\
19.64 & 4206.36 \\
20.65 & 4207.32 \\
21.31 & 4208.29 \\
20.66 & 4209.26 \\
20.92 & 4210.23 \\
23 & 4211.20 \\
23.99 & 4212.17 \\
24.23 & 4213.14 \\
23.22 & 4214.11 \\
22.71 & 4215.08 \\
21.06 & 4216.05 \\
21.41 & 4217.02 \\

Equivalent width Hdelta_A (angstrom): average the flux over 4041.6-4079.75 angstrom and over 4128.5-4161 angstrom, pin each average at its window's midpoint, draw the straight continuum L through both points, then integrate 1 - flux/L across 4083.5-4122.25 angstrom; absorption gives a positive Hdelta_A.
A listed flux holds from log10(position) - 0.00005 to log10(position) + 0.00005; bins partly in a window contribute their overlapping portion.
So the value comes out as 0.2 angstrom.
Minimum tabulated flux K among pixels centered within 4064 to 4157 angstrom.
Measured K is 12.27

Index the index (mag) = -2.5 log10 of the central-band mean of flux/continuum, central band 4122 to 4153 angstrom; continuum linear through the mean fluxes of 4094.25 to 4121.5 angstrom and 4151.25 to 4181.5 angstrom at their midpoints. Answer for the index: -0.036 mag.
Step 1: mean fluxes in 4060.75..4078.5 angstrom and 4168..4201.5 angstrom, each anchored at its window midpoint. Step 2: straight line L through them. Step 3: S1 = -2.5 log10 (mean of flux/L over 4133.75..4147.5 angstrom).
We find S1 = -0.07 mag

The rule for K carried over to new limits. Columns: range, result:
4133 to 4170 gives 16.92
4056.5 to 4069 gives 17.52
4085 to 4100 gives 16.49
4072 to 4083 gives 17.13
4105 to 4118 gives 18.71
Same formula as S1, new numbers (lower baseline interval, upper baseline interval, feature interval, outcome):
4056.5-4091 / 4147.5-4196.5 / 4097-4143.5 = -0.017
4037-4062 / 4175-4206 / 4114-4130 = -0.057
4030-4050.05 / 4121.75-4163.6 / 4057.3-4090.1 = -0.037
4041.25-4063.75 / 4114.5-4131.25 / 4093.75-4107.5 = 0.196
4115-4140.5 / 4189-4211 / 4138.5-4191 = 0.084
